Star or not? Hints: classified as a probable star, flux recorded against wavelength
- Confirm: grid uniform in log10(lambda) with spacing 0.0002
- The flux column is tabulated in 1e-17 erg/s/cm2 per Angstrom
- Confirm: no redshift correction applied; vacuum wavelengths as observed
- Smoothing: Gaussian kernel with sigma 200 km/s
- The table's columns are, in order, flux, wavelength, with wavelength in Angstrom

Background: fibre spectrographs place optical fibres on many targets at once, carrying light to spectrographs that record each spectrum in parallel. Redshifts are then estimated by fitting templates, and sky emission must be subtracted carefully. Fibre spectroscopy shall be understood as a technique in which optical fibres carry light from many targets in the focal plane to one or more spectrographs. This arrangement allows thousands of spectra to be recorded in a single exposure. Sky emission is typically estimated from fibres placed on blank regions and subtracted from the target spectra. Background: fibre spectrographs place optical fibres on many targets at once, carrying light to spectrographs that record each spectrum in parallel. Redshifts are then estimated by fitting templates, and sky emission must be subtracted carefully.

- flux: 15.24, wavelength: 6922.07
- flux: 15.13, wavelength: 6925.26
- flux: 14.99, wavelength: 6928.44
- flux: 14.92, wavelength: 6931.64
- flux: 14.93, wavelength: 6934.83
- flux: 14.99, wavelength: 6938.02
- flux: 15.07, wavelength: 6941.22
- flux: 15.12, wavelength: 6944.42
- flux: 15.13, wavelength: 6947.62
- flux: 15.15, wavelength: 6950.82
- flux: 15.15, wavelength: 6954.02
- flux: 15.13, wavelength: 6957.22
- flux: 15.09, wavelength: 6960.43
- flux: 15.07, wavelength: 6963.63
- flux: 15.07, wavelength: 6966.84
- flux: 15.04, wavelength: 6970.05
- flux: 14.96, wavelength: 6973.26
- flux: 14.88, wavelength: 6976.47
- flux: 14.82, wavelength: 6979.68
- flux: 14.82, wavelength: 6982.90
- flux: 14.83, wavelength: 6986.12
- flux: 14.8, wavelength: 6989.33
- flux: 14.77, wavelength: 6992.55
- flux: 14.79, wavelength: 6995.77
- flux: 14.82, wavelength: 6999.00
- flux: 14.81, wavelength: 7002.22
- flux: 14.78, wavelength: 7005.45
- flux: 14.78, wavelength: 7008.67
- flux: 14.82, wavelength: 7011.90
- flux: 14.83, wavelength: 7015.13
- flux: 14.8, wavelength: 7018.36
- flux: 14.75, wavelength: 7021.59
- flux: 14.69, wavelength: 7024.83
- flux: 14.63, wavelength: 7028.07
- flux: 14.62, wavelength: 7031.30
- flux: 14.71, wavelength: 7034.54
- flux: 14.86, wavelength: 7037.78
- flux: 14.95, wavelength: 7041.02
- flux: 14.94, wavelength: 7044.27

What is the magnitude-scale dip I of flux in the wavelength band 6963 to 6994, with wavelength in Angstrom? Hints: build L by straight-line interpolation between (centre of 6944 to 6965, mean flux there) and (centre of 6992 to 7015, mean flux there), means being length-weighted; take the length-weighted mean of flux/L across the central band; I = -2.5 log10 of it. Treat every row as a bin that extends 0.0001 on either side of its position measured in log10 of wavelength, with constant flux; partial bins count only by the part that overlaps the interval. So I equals 0.005 mag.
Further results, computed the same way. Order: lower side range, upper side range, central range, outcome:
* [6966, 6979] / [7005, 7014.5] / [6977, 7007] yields 0.006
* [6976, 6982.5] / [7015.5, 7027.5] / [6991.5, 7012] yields -0.001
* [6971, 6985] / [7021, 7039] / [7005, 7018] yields -0.004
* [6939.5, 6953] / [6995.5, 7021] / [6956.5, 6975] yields -0.003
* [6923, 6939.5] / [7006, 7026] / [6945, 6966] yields -0.013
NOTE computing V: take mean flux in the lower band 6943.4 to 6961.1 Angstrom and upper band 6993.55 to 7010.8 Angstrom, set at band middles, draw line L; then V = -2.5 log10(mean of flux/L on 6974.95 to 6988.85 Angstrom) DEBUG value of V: 0.01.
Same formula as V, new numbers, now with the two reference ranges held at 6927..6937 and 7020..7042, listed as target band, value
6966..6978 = -0.009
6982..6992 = 0.001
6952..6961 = -0.017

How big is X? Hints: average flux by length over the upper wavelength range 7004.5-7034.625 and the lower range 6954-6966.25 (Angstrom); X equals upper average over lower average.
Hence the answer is 1.0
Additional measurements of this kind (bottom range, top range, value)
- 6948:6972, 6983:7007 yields 0.98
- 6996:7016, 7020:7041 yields 0.99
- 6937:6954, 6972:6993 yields 0.98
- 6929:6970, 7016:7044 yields 0.98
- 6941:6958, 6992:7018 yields 0.98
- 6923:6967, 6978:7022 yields 0.98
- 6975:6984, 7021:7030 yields 0.99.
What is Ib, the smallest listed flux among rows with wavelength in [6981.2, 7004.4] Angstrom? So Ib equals 14.77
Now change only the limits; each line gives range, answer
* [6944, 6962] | 15.09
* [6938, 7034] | 14.62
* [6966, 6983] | 14.82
